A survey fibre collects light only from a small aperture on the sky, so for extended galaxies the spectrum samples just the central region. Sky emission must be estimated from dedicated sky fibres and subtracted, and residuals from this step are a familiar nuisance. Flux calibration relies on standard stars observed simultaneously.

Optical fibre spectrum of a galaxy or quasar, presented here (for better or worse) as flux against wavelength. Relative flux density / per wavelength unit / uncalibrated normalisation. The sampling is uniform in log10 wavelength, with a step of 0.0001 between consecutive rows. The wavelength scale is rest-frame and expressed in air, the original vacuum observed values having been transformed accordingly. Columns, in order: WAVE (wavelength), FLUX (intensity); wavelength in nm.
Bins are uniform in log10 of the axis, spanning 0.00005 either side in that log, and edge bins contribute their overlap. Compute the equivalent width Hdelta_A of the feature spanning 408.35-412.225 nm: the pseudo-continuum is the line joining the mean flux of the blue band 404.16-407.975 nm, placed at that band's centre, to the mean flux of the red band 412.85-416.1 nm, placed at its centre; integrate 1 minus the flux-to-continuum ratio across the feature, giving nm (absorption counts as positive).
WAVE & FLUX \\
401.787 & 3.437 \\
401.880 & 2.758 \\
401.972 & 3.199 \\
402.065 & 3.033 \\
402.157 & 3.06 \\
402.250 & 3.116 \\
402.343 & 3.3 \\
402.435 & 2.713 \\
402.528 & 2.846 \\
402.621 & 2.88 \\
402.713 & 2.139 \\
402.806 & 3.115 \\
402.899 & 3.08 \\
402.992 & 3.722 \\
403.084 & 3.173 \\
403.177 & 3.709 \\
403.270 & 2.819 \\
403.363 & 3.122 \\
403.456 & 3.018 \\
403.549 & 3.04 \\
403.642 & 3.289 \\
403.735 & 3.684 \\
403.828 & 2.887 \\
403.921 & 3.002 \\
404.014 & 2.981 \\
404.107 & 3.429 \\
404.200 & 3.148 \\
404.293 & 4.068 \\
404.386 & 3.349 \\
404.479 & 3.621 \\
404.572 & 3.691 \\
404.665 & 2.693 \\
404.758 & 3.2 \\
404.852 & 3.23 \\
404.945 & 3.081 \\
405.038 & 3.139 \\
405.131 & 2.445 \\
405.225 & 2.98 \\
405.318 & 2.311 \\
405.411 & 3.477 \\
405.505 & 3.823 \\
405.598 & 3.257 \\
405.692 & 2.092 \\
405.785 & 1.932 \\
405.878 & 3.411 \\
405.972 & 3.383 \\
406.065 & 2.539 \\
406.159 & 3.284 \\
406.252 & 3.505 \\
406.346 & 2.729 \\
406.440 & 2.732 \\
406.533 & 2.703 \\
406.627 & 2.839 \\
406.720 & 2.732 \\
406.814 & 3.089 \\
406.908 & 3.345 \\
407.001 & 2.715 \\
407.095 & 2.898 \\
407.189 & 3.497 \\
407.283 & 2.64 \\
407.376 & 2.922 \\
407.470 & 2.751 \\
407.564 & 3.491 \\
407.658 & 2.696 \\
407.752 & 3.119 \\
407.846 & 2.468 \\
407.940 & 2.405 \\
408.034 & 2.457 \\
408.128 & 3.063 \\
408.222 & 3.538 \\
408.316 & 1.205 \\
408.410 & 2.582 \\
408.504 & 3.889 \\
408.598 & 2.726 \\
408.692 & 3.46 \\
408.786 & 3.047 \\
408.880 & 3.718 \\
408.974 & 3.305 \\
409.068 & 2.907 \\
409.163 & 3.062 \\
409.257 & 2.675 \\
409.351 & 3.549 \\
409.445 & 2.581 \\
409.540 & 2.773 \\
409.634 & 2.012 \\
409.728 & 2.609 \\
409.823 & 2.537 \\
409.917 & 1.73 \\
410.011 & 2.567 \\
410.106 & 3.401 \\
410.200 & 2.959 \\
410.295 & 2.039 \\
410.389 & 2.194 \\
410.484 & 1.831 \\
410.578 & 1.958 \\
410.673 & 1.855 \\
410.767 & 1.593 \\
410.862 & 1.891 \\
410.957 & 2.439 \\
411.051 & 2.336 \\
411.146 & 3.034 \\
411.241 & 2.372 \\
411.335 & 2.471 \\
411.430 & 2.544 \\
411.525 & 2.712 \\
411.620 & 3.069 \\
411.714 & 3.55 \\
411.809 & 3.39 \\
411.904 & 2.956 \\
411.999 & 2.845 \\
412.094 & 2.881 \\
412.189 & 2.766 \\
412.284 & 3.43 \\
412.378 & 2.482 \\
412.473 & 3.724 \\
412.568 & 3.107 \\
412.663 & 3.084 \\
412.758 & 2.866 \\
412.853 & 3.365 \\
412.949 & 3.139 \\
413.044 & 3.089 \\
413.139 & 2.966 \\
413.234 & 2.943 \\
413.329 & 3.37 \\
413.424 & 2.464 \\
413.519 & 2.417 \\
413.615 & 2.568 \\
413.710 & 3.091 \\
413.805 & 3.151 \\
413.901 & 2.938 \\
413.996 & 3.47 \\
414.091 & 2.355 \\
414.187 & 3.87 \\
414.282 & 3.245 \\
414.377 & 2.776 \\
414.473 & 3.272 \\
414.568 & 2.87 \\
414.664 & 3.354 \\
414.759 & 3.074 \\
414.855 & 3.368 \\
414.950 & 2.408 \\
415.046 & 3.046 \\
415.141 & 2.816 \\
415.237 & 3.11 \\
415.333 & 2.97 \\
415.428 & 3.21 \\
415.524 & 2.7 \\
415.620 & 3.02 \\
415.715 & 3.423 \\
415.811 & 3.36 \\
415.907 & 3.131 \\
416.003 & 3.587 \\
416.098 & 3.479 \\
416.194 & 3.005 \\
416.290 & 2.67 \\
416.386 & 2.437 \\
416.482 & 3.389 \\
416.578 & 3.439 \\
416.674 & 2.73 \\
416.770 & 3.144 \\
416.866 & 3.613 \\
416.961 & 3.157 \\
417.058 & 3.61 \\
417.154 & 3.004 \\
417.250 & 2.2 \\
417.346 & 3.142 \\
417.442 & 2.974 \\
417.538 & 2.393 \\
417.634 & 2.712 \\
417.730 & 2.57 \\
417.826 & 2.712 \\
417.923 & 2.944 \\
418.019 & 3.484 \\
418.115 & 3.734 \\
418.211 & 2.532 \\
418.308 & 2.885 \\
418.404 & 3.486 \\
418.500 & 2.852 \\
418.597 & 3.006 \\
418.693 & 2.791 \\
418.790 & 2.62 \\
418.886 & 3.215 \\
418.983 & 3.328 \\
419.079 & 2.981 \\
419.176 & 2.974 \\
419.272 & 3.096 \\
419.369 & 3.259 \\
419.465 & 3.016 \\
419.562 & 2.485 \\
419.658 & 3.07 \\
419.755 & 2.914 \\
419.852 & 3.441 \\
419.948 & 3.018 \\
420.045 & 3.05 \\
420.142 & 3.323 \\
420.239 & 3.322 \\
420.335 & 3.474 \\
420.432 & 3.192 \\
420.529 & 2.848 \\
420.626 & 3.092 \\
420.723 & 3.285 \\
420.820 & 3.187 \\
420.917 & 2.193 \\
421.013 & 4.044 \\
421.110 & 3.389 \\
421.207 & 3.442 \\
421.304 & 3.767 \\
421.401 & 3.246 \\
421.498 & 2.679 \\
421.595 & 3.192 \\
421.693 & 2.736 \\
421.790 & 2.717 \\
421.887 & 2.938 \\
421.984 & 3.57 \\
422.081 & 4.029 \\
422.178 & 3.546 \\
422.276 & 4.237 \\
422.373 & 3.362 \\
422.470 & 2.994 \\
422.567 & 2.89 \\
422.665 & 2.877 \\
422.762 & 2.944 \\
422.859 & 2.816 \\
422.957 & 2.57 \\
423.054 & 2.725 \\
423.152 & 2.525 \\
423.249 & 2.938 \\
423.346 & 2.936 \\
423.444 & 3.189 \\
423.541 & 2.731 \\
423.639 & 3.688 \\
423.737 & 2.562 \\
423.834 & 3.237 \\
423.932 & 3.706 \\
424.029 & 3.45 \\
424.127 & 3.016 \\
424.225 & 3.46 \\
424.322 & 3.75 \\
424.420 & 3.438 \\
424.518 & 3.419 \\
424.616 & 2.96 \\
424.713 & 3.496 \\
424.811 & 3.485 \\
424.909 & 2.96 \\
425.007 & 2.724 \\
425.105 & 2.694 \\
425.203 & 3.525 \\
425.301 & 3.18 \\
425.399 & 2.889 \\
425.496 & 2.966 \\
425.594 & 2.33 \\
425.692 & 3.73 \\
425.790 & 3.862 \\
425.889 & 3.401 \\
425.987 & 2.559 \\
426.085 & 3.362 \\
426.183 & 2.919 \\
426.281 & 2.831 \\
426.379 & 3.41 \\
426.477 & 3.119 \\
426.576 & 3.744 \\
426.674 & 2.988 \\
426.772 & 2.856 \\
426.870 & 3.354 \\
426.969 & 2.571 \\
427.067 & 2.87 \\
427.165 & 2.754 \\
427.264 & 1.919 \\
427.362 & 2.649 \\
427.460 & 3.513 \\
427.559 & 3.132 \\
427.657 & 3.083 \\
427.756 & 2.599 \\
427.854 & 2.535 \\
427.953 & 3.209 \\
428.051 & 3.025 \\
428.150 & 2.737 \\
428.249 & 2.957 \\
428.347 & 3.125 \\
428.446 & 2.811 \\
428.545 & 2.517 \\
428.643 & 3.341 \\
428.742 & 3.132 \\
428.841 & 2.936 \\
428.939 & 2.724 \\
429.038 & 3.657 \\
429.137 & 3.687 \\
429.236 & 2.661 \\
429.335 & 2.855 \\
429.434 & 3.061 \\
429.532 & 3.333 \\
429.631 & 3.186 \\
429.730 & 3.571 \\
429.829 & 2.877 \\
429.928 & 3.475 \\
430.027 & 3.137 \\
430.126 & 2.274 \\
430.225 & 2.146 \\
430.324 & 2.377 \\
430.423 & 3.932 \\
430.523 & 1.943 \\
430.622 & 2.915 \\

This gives 0.43 nm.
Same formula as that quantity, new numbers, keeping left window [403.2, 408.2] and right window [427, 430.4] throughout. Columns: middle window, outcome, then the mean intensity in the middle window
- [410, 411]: 0.26 nm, 2.23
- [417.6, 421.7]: -0.15 nm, 3.09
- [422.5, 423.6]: 0.05 nm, 2.84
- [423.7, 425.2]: -0.14 nm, 3.24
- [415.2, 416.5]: -0.05 nm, 3.1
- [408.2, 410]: 0.12 nm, 2.82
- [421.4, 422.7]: -0.11 nm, 3.22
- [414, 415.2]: -0.02 nm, 3.05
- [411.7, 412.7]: -0.03 nm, 3.1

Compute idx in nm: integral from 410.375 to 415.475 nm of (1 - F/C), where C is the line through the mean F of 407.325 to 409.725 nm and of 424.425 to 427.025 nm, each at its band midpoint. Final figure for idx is 0.17 nm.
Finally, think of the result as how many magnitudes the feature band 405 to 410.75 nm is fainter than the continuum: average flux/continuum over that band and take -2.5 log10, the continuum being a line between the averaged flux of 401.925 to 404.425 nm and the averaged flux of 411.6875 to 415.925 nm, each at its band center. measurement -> 0.11 mag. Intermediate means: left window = 3.14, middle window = 2.81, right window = 3.05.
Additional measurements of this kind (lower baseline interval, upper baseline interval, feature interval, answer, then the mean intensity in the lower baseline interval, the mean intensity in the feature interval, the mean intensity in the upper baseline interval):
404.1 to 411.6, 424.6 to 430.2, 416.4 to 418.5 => -0.04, 2.83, 3.03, 3.04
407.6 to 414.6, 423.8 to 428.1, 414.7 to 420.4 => -0.04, 2.81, 3.05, 3.11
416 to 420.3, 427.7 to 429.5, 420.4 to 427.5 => -0.04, 3.04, 3.12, 2.98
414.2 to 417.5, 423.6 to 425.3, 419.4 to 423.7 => 0.03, 3.09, 3.13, 3.26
